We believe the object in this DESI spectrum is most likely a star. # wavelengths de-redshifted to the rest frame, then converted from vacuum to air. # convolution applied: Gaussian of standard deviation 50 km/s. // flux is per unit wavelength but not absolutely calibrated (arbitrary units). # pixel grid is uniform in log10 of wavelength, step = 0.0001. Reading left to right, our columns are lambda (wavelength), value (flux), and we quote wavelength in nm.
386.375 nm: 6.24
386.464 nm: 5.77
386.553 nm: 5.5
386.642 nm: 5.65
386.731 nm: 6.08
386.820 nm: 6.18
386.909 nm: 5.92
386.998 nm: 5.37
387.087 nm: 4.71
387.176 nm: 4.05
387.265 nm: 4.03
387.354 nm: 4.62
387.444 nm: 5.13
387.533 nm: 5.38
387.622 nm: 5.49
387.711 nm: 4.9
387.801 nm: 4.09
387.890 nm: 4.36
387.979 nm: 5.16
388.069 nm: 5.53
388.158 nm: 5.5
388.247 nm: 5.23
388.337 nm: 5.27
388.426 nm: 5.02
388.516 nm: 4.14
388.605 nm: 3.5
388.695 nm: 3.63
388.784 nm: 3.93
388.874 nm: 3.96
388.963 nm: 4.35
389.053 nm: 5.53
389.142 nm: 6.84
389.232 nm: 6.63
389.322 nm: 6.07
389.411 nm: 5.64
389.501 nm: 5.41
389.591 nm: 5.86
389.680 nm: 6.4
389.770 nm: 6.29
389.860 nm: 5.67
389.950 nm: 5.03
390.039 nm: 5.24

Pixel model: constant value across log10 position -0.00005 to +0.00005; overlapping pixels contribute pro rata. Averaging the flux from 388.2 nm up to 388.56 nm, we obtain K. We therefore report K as 4.92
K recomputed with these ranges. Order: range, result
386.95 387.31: 4.56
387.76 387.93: 4.23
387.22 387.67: 4.93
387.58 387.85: 4.81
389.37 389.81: 5.92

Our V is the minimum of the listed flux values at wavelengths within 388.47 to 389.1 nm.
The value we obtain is 3.5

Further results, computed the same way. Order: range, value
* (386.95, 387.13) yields 4.71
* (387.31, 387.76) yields 4.62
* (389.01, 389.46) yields 5.53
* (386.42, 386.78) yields 5.5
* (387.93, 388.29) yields 5.16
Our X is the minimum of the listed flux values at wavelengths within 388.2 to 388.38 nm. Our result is 5.23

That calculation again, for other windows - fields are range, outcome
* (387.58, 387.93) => 4.09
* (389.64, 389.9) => 5.67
